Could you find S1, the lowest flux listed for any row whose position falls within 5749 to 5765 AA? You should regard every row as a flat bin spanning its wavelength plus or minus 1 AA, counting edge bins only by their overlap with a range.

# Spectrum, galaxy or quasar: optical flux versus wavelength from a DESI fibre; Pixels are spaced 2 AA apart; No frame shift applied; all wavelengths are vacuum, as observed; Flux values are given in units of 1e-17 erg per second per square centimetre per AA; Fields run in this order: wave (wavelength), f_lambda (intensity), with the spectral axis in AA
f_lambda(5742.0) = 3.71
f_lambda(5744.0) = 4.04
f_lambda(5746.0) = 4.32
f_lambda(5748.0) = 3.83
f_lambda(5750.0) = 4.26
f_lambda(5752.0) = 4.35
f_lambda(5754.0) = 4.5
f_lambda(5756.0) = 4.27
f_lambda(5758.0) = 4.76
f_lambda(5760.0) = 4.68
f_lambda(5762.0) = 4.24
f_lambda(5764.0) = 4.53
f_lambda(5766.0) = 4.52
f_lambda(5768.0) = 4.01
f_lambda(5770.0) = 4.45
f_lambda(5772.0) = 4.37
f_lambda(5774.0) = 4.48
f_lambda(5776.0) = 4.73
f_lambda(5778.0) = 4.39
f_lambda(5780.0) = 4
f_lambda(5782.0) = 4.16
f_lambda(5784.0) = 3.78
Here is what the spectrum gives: 4.24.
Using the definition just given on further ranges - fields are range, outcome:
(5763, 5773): 4.01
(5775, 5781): 4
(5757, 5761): 4.68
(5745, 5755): 3.83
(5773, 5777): 4.48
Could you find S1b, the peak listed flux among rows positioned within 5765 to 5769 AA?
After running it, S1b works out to 4.52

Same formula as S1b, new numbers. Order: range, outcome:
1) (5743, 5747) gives 4.32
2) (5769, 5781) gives 4.73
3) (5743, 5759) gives 4.76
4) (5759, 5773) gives 4.68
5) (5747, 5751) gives 4.26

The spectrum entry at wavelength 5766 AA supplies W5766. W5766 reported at 4.52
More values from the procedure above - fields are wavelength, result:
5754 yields 4.5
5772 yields 4.37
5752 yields 4.35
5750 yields 4.26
